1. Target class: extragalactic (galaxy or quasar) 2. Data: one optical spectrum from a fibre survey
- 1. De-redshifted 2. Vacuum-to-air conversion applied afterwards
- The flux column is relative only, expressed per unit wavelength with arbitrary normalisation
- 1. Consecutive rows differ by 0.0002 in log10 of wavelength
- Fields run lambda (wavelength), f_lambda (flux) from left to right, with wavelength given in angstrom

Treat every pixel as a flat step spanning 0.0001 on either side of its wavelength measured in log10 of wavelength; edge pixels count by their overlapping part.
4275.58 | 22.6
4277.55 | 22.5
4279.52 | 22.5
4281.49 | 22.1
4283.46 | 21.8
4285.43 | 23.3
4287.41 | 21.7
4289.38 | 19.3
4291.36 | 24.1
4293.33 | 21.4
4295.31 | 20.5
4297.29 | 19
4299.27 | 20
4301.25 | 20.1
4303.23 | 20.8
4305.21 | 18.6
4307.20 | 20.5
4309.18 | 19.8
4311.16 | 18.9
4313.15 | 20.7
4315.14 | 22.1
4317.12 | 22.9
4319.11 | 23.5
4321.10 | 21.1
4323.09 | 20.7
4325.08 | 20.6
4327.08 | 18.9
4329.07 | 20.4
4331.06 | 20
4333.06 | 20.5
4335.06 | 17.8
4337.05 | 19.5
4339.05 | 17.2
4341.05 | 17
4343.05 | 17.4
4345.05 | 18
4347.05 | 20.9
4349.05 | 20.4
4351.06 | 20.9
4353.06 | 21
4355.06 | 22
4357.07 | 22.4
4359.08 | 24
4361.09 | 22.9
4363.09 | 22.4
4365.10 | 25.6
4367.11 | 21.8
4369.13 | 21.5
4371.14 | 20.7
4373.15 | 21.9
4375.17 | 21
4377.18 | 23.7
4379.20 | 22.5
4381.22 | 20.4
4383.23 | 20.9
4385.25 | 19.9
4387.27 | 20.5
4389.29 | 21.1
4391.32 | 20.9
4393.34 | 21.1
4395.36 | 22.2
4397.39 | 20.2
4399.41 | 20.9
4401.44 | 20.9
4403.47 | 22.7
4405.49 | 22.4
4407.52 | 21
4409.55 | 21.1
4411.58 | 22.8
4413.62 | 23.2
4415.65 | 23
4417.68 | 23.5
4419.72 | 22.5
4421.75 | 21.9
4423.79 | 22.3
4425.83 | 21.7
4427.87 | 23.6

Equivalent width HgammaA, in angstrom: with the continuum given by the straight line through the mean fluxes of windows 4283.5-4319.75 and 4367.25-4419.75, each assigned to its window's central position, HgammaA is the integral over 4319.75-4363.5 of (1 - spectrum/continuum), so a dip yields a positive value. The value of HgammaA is 2.0 angstrom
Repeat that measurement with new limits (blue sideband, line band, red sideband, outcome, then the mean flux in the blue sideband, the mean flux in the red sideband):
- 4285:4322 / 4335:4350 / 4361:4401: 1.90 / 20.9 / 21.6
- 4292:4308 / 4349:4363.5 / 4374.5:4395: -0.83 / 20.2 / 21.2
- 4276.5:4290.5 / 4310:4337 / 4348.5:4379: 1.80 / 21.9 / 22.2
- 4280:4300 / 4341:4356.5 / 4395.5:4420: 1.25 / 21.4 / 22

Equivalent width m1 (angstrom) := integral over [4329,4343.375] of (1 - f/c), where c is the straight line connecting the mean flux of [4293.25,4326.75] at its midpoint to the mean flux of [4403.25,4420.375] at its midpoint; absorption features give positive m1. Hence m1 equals 1.6 angstrom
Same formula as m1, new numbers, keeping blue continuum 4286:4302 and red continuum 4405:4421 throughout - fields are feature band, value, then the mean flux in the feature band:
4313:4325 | -0.4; 21.8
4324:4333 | 0.5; 20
